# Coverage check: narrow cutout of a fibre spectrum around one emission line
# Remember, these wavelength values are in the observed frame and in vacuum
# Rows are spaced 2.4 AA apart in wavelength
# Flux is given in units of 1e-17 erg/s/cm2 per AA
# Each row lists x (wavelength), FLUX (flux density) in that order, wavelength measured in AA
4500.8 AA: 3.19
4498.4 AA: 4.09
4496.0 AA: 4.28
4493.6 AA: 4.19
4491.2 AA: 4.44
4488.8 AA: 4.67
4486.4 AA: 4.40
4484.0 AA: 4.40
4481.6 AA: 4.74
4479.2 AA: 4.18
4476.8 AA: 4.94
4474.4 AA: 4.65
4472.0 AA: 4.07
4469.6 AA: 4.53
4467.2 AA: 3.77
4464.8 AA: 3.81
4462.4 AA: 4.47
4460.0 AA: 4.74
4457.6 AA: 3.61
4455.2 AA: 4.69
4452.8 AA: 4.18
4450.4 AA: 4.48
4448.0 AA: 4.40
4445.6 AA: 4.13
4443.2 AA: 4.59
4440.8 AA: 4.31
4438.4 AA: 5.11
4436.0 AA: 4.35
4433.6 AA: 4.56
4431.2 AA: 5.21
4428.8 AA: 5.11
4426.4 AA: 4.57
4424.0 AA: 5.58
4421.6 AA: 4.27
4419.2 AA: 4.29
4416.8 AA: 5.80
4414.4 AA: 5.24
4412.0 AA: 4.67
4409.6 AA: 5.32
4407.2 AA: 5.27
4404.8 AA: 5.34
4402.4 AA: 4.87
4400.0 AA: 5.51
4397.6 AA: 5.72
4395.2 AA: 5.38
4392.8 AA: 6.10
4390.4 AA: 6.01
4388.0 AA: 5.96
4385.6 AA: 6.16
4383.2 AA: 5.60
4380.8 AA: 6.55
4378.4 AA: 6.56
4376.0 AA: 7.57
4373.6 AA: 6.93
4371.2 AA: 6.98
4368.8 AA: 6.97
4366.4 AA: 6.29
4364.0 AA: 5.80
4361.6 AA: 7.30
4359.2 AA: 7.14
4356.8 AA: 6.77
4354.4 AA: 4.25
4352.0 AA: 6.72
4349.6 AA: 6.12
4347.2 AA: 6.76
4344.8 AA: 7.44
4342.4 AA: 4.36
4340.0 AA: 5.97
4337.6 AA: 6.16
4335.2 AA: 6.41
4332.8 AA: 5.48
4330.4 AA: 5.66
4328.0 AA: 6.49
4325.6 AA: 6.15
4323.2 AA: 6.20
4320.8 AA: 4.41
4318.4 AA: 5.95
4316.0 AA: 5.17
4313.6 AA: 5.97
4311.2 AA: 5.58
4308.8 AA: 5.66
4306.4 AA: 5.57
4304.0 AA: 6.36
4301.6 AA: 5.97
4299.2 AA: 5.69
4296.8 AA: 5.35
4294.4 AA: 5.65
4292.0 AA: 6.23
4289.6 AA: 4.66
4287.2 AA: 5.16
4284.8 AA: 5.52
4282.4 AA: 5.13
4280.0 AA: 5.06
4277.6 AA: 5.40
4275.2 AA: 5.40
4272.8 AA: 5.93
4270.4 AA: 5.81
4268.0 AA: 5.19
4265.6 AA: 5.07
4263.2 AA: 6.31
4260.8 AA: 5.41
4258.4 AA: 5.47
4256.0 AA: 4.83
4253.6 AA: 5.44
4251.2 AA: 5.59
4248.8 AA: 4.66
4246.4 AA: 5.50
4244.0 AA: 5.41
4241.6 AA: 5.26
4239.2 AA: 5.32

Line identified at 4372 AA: C III]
